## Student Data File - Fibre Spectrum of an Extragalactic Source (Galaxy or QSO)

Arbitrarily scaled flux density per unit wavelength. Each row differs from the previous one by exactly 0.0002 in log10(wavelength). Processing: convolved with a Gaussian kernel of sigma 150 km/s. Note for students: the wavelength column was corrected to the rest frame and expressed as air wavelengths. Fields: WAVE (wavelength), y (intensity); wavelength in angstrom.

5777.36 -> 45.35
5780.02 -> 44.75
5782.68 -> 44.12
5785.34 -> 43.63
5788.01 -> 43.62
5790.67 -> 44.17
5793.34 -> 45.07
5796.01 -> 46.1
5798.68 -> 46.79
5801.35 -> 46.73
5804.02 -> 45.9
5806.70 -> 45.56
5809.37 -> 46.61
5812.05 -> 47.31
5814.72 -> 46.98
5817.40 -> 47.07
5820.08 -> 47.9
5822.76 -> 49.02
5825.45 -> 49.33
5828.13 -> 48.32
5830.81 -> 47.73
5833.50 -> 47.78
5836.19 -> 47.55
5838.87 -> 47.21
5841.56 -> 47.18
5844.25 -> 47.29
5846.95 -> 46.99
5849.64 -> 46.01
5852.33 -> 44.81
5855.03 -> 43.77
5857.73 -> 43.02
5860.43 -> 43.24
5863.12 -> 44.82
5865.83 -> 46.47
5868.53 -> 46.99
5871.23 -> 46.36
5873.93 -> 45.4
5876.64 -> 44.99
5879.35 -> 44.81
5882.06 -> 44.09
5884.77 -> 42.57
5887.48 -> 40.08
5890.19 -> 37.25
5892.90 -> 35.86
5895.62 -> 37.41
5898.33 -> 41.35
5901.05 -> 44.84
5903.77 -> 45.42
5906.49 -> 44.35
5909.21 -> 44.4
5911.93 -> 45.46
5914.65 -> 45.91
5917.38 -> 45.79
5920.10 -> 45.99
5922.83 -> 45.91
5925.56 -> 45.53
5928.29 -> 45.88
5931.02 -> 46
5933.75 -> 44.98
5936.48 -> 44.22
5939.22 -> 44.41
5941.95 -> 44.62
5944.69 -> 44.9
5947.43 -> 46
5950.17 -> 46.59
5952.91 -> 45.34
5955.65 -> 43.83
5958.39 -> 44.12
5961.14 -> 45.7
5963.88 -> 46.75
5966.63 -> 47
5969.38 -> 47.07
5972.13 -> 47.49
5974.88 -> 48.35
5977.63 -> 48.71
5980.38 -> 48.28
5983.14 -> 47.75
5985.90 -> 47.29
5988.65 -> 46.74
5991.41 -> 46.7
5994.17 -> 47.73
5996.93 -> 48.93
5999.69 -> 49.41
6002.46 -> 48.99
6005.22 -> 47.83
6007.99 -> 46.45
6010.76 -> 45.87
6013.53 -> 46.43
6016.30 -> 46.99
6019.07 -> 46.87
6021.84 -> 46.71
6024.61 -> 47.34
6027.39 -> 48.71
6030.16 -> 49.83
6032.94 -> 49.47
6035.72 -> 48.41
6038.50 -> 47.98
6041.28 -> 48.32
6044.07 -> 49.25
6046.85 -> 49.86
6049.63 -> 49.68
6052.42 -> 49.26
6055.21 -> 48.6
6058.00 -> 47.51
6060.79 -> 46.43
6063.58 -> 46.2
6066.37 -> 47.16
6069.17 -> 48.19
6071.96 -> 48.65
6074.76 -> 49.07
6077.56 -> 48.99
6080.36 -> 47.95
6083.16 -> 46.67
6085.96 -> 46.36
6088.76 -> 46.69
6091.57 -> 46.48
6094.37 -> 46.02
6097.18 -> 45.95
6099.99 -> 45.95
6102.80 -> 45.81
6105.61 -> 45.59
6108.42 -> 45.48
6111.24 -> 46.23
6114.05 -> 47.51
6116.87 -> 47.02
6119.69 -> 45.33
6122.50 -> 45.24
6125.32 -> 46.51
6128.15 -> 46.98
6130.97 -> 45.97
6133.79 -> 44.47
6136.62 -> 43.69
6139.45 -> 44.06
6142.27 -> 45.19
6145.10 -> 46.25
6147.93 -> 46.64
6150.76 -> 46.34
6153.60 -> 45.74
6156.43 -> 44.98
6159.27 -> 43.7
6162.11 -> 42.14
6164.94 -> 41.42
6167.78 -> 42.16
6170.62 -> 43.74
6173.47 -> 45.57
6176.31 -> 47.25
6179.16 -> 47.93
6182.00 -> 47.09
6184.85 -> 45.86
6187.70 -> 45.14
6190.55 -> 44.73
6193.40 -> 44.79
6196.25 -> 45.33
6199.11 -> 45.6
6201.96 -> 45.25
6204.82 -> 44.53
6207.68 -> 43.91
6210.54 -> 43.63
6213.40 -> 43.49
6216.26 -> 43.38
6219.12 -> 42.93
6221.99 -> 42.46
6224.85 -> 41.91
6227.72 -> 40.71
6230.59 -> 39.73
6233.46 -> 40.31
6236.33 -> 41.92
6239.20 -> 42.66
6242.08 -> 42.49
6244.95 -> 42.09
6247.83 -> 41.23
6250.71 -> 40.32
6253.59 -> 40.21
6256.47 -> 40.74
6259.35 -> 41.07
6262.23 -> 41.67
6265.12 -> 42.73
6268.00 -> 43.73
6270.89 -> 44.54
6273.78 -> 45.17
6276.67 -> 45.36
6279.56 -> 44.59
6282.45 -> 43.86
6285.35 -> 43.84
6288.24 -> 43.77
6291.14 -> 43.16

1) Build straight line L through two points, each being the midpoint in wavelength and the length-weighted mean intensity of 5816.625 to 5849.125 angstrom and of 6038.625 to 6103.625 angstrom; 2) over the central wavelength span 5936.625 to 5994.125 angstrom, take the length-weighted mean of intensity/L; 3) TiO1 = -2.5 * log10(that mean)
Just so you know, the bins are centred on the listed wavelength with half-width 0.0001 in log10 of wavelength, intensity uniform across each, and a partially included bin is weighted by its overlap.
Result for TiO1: 0.03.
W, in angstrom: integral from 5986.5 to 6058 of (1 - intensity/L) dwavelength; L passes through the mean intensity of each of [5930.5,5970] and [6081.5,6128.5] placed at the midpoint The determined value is -3.59 angstrom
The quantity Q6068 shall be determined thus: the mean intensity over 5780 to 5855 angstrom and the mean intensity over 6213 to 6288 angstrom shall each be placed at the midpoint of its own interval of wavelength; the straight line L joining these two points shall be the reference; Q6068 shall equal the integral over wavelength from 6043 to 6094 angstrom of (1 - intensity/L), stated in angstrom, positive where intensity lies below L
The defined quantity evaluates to -4.3 angstrom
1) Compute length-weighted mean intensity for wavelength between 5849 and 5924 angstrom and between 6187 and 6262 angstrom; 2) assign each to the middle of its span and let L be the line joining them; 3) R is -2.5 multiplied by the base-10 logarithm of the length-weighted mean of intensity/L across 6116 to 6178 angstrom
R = -0.05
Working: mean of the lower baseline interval 43.8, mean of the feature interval 45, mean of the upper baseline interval 42.7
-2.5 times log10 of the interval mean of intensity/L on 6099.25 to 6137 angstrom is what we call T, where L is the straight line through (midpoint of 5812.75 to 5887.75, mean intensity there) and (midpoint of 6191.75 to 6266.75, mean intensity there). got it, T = -0.06 mag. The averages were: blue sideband 46.1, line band 45.9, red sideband 42.5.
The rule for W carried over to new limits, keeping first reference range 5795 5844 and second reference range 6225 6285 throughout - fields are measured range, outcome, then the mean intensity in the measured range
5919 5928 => 0.1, 45.8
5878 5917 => 3.3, 42.5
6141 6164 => -0.8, 45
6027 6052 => -2.4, 49.1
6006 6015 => -0.3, 46.3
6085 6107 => -1.0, 46.1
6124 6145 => -0.8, 45.3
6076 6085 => -0.7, 47.8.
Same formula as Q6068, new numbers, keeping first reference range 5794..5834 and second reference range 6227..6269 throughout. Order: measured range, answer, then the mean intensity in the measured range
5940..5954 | 0.00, 45.5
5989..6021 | -1.98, 47.4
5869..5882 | 0.29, 45.4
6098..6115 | -1.07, 46.1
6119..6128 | -0.59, 45.9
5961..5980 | -0.98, 47.5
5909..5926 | 0.07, 45.7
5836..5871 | 0.71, 45.8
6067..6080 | -1.43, 48.5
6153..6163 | -0.35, 44.1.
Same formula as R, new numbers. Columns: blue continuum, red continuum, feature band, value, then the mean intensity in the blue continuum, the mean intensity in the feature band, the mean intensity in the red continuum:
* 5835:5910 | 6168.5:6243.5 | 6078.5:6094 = -0.07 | 44.1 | 46.9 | 43.9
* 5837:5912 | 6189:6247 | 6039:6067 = -0.11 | 44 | 48.3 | 43.1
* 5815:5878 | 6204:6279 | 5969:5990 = -0.06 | 46.5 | 47.8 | 42.4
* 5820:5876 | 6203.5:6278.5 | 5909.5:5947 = 0.01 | 46.5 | 45.3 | 42.4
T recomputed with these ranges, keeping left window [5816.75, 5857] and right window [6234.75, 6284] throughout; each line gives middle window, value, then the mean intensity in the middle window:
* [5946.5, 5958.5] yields 0.01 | 45.3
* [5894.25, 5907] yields 0.10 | 42.5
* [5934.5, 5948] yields 0.03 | 44.8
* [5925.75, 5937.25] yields 0.02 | 45.4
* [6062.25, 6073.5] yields -0.07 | 47.6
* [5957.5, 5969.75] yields -0.01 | 46.1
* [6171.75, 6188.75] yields -0.07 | 46.4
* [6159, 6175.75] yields 0.01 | 43.3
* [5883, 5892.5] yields 0.17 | 39.8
